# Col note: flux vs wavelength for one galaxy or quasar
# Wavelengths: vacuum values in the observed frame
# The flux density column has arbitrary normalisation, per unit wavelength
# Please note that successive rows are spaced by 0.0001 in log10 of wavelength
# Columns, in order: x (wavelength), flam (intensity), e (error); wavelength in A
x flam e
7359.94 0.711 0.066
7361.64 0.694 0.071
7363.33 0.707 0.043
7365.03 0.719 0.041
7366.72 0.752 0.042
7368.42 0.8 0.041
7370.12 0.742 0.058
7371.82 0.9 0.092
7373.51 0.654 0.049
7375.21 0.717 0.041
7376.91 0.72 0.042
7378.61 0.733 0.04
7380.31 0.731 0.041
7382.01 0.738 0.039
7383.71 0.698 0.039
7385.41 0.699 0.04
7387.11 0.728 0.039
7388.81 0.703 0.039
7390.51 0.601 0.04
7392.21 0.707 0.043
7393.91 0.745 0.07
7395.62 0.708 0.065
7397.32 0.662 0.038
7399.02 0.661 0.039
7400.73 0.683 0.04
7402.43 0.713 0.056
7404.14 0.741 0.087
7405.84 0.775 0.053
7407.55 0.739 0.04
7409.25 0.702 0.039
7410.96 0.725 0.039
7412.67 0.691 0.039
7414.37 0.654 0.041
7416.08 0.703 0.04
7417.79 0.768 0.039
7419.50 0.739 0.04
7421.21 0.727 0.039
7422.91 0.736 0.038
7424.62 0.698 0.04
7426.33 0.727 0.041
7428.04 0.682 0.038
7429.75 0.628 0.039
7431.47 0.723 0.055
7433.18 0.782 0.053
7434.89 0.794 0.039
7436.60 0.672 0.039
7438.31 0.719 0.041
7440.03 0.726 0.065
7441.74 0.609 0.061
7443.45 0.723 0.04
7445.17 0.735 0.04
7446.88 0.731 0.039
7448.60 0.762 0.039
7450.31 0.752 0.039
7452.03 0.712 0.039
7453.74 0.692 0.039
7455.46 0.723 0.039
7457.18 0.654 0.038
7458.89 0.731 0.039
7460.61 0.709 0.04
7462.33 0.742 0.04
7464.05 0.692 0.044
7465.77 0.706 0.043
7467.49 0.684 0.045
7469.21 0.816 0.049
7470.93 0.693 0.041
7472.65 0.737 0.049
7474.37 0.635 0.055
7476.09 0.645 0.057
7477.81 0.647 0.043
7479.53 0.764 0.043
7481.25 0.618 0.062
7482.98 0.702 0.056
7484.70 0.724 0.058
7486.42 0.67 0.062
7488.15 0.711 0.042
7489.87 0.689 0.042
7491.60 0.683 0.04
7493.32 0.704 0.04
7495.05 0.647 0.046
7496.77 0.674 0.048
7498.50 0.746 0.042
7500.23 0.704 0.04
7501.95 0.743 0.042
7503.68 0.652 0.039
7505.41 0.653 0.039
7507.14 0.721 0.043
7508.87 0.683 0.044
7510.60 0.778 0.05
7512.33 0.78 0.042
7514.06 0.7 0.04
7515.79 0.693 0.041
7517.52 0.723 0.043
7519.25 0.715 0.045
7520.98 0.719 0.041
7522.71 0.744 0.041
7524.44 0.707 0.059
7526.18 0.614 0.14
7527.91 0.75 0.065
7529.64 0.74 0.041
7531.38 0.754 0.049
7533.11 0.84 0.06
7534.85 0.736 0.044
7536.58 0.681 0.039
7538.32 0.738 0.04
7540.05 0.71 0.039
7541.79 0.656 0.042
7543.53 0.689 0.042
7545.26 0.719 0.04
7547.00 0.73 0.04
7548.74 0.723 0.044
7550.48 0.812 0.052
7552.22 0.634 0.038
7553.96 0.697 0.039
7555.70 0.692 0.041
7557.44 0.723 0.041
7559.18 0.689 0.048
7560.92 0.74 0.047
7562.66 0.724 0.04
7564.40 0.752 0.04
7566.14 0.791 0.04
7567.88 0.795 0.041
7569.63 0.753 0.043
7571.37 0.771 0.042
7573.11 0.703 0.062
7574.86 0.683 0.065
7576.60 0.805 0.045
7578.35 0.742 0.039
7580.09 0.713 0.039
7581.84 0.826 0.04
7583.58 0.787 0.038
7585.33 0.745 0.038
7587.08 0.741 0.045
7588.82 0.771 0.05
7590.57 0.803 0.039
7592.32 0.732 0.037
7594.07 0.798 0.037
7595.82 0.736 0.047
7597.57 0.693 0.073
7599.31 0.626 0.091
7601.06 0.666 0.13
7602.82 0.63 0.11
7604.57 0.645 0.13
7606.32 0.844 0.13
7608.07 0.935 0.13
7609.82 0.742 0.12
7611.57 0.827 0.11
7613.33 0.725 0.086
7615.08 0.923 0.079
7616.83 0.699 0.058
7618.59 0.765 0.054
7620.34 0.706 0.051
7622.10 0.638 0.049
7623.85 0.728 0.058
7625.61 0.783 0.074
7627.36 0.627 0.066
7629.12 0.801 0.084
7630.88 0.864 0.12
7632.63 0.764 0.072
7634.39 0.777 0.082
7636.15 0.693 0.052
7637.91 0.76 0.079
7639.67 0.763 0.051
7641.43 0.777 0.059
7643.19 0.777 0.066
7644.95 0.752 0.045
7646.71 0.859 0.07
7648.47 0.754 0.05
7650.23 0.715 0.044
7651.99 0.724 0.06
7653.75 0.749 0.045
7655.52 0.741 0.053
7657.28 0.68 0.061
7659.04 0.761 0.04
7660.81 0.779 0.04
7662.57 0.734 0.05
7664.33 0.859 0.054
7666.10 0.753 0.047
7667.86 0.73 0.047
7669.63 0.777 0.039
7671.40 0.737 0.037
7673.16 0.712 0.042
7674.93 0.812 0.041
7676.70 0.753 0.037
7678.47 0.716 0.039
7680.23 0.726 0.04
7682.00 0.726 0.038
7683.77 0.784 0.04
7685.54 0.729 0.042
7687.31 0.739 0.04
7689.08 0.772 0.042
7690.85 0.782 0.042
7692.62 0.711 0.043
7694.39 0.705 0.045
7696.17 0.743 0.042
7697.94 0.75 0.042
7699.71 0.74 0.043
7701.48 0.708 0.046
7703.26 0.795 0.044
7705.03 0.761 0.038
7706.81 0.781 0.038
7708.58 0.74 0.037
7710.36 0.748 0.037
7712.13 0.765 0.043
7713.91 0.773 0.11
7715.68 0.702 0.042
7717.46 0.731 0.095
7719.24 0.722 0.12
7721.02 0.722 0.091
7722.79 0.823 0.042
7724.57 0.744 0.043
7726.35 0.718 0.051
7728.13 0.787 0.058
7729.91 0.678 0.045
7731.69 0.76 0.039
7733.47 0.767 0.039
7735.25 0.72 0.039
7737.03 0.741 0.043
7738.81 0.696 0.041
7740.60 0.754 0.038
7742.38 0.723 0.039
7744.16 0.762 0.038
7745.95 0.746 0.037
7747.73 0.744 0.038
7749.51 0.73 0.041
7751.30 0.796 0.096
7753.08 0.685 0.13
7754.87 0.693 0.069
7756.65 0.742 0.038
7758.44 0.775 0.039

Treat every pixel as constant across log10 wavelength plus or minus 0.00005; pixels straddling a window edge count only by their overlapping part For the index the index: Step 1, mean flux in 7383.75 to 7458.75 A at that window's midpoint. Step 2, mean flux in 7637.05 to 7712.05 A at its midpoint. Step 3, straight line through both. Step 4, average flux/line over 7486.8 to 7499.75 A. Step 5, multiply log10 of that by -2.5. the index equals 0.05 mag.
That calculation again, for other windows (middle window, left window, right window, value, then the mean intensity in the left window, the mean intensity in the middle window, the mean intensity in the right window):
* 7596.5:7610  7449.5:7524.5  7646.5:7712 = 0.02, 0.705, 0.722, 0.75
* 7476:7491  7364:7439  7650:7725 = 0.06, 0.719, 0.688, 0.748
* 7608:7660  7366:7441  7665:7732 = -0.02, 0.719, 0.758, 0.746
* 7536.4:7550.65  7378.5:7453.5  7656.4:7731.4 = 0.02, 0.713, 0.714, 0.748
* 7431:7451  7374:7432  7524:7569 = -0.02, 0.708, 0.727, 0.725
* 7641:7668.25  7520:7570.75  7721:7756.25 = -0.04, 0.726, 0.759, 0.74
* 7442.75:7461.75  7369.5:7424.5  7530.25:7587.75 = 0.00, 0.717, 0.721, 0.736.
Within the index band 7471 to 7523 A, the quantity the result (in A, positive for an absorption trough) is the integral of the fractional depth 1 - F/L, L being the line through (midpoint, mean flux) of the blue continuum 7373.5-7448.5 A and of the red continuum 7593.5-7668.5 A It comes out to 2.0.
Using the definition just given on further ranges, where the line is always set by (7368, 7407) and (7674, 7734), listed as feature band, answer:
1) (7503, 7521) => 0.48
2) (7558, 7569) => -0.20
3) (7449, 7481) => 0.86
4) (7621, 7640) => -0.09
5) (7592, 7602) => 0.42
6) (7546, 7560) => 0.40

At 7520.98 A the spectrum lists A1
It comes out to 0.719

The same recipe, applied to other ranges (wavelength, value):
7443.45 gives 0.723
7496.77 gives 0.674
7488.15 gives 0.711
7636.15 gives 0.693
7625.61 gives 0.783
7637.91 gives 0.76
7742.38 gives 0.723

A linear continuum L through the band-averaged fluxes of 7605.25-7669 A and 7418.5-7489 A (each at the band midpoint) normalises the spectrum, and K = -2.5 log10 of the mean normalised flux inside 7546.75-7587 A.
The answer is 0.004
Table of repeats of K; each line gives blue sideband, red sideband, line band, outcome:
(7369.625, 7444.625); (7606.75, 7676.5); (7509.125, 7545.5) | 0.02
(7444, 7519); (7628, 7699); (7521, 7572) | -0.01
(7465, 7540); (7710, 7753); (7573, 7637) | -0.04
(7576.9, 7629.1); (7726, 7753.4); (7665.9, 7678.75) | -0.01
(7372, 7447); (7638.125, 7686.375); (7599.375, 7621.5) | -0.01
